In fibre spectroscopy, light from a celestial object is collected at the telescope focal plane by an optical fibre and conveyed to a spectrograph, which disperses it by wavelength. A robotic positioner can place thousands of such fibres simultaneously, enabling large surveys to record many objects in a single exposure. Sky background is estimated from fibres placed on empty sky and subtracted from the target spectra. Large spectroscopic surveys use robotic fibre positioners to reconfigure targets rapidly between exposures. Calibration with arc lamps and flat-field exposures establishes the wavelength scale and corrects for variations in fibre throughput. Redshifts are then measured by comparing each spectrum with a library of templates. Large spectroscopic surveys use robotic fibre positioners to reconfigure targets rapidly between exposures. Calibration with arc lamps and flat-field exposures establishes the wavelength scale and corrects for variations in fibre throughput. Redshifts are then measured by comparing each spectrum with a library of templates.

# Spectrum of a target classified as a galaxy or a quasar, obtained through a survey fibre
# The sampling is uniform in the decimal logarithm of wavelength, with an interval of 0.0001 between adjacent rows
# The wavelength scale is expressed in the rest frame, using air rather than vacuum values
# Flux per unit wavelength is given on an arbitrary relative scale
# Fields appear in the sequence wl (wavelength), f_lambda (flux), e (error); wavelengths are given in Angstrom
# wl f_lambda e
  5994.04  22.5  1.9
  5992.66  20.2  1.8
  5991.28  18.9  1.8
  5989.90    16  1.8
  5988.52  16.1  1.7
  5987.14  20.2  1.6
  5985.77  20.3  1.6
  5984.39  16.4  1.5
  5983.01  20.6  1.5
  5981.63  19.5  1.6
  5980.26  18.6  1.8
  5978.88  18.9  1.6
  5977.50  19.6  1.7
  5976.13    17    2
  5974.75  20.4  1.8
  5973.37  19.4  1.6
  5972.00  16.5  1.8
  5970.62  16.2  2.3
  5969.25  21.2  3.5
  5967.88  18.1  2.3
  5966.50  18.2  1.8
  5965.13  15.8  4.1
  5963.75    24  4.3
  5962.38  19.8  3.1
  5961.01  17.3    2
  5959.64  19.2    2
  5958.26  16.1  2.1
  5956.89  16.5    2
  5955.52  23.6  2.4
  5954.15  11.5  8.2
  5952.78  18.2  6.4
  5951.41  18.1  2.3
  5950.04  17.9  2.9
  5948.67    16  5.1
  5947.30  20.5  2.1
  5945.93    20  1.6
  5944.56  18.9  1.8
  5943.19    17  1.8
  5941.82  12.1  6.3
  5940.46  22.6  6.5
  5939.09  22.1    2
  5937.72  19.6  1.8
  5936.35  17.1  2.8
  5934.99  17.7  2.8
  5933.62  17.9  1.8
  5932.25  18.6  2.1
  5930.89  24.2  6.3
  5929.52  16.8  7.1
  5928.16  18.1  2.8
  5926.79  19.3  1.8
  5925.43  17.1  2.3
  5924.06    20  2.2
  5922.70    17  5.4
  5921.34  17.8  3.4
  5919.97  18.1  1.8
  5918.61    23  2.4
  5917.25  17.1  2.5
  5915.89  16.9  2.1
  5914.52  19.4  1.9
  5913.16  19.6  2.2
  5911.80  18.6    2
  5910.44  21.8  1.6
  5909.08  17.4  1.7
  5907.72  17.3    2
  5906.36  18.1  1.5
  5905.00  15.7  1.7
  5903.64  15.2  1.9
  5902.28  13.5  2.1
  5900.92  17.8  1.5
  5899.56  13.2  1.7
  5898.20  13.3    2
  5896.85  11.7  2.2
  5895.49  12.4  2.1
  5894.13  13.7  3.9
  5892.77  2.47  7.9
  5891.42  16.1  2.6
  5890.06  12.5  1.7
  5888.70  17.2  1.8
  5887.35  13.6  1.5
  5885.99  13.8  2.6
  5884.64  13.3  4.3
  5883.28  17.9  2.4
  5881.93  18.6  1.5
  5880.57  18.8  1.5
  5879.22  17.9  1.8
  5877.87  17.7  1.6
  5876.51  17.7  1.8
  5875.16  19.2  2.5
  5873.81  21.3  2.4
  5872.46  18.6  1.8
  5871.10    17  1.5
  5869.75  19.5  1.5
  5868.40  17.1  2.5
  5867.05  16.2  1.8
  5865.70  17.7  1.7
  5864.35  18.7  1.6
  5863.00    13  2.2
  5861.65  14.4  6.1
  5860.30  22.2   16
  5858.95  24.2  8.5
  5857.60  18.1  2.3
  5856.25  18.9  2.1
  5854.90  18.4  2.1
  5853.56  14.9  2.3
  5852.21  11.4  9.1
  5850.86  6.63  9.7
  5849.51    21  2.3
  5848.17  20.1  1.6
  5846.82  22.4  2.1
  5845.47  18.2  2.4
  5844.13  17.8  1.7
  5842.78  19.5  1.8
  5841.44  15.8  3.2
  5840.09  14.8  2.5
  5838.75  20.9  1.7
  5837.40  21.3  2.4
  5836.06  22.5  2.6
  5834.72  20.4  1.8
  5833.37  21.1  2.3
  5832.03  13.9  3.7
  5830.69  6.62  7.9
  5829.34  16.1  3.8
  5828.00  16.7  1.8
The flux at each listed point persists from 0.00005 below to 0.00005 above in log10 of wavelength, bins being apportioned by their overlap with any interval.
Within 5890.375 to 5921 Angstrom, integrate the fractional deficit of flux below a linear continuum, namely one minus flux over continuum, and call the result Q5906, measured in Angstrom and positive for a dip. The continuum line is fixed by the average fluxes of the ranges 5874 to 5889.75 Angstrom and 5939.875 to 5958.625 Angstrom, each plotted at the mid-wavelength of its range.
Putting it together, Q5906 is 2.2 Angstrom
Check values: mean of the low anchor 16.9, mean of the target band 16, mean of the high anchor 17.8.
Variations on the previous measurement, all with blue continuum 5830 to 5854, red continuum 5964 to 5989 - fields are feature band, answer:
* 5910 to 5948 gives -1.6 Angstrom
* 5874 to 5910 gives 4.8 Angstrom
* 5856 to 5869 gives -0.5 Angstrom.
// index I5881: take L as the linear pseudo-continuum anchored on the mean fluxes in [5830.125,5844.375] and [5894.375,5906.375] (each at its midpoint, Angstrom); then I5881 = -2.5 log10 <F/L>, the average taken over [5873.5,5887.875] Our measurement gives -0.12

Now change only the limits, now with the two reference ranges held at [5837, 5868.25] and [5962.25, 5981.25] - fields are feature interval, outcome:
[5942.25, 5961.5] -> 0.047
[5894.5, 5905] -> 0.281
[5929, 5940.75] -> -0.063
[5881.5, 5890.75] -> 0.183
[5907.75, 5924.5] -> -0.033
